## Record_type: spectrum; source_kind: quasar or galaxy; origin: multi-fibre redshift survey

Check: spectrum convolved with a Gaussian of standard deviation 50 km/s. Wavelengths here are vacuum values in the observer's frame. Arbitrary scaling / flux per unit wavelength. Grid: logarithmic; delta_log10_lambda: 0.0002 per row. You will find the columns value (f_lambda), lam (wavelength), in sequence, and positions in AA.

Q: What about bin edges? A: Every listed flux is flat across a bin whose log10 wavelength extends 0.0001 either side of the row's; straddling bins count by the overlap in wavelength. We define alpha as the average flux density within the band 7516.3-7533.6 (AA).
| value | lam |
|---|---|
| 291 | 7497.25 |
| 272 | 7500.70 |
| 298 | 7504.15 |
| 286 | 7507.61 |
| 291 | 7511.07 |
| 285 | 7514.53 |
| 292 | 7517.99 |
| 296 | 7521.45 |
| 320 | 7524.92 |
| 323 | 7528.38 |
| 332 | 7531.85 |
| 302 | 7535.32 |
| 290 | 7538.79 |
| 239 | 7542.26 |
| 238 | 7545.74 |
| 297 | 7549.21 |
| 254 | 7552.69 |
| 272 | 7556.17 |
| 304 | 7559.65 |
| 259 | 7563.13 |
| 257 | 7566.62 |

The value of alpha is 313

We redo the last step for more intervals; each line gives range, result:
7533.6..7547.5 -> 267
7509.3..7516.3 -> 288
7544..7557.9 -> 265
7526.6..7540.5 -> 312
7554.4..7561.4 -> 288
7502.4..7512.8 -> 292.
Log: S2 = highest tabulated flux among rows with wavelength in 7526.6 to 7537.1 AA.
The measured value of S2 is 332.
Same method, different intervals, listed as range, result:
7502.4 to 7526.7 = 320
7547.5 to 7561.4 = 304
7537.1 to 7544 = 290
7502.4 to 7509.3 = 298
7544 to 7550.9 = 297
